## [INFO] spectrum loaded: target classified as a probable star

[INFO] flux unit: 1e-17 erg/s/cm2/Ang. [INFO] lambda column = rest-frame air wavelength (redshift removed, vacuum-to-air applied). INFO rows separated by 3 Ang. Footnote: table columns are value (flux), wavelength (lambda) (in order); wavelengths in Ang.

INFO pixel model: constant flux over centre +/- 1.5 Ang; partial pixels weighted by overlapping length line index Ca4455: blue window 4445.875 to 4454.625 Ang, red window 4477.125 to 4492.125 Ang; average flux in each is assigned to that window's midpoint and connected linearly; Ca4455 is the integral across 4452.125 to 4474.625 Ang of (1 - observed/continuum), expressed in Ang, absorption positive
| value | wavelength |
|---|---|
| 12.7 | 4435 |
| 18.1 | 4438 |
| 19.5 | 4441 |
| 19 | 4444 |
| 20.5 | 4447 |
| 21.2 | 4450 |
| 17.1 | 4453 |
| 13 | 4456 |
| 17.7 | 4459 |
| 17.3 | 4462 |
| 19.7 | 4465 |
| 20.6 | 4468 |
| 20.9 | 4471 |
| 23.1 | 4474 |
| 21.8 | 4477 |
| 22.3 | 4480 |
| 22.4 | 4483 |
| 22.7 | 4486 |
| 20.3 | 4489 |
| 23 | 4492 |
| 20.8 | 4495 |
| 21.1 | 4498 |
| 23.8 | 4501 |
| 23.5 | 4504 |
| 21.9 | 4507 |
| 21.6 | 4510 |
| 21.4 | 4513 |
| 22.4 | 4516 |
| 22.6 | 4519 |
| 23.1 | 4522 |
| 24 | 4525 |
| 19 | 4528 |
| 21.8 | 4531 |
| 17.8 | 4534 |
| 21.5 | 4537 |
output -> 2.1 Ang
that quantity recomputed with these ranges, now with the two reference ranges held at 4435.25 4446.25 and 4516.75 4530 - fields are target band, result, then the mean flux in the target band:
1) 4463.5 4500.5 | -2.56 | 21.6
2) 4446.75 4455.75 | 0.09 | 18.6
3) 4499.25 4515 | -0.75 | 22.4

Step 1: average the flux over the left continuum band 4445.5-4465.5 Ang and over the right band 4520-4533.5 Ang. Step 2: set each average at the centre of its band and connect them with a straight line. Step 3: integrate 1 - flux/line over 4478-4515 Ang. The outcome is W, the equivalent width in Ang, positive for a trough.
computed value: -3.6 Ang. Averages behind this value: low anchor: 18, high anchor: 21.7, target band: 22.1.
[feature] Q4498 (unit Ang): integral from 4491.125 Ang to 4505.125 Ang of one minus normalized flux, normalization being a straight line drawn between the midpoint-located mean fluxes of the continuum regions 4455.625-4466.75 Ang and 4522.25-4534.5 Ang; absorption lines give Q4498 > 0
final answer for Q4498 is -2.11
